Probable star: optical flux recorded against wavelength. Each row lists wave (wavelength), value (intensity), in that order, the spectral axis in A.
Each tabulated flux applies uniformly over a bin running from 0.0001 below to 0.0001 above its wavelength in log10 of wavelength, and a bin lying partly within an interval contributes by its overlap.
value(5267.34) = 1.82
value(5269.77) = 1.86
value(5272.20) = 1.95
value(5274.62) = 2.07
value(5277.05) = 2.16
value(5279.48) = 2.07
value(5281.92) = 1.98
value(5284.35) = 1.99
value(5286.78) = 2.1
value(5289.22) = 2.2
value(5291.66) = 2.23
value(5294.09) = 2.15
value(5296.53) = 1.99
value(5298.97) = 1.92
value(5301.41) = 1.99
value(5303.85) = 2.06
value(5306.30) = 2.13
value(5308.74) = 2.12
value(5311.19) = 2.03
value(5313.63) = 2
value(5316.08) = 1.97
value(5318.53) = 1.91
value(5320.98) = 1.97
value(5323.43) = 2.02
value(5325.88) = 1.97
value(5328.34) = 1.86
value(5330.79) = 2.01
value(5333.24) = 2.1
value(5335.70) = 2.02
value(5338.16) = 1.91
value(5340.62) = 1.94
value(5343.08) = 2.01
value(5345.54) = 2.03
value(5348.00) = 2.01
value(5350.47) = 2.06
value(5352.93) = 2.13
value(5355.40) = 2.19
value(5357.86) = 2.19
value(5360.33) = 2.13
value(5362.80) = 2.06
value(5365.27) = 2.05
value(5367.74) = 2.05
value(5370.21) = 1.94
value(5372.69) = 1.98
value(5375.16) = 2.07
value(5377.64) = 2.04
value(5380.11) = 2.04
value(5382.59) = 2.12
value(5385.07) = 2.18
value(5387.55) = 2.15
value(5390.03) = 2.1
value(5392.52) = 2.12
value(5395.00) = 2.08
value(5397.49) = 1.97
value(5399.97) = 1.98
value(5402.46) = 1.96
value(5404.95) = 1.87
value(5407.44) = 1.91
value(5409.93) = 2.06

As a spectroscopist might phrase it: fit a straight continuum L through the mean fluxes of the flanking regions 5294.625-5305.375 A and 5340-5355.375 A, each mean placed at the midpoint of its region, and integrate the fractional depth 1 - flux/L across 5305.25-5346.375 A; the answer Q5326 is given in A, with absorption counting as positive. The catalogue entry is 0.5 A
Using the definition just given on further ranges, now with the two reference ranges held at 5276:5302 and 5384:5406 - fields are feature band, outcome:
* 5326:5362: 0.31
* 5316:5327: 0.51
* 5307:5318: 0.21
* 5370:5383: 0.11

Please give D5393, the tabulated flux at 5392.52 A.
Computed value 2.12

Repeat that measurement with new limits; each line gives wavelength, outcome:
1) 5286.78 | 2.1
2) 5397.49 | 1.97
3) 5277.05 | 2.16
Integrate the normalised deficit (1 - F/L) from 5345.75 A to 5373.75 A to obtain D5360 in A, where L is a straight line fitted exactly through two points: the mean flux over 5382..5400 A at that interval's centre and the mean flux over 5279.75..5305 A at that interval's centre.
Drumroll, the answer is 0.17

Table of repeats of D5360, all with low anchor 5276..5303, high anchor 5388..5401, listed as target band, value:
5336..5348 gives 0.5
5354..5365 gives -0.4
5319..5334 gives 0.6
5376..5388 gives -0.3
